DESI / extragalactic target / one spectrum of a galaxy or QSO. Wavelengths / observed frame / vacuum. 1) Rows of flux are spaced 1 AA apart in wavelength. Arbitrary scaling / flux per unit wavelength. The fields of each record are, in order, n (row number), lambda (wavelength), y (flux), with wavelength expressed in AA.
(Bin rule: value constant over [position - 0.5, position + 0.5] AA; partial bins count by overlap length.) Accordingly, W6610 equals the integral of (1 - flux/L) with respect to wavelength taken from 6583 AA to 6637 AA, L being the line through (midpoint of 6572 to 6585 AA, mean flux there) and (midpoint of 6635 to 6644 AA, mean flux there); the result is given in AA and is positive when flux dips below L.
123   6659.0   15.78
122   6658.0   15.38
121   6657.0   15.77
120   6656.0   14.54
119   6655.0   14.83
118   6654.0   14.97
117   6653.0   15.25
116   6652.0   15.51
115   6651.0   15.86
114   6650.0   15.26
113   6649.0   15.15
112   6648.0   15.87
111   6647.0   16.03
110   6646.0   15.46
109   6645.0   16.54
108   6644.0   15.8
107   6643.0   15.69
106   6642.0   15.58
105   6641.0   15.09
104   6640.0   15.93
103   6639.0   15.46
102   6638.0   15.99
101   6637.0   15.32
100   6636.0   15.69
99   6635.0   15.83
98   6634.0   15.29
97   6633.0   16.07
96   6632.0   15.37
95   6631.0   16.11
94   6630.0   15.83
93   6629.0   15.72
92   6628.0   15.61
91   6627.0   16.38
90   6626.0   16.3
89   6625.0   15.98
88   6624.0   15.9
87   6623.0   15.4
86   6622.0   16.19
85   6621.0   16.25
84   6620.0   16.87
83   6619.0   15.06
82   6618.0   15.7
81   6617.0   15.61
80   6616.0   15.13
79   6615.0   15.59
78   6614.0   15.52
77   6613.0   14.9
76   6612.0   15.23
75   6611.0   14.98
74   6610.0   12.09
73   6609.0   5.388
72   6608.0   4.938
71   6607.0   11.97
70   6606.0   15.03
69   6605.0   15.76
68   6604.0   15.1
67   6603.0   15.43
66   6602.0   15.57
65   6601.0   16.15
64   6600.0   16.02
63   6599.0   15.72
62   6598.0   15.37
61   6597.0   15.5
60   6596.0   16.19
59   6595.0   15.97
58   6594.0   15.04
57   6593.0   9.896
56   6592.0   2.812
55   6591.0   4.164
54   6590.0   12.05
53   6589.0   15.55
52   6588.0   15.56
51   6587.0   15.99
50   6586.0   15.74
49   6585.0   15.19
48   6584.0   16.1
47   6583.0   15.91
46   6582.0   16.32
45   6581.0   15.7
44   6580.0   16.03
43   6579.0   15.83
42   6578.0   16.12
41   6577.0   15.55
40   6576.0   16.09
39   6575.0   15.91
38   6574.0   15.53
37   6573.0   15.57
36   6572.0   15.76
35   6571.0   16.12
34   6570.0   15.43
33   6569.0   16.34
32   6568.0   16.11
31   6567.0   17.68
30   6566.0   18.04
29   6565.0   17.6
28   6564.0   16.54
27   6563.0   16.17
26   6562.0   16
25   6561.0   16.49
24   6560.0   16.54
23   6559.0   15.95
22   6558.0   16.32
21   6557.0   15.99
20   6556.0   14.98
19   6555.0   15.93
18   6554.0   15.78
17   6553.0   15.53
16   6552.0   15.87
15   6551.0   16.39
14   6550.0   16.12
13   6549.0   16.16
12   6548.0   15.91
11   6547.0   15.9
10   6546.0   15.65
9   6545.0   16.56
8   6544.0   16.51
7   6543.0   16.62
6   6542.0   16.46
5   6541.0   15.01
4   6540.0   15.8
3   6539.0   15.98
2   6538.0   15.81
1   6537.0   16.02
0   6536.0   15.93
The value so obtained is 4.1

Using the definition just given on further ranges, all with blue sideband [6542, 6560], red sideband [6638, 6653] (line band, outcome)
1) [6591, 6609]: 3.02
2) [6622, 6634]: -0.11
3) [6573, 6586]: 0.07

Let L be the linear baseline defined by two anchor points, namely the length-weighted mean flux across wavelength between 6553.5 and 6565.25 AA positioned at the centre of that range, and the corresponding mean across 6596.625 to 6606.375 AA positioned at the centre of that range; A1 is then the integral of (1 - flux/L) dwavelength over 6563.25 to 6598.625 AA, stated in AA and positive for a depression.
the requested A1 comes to 1.90 AA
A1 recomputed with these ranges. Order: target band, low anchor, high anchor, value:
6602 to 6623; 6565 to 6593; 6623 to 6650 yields 1.63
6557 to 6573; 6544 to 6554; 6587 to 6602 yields -1.39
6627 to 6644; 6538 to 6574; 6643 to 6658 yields -0.10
